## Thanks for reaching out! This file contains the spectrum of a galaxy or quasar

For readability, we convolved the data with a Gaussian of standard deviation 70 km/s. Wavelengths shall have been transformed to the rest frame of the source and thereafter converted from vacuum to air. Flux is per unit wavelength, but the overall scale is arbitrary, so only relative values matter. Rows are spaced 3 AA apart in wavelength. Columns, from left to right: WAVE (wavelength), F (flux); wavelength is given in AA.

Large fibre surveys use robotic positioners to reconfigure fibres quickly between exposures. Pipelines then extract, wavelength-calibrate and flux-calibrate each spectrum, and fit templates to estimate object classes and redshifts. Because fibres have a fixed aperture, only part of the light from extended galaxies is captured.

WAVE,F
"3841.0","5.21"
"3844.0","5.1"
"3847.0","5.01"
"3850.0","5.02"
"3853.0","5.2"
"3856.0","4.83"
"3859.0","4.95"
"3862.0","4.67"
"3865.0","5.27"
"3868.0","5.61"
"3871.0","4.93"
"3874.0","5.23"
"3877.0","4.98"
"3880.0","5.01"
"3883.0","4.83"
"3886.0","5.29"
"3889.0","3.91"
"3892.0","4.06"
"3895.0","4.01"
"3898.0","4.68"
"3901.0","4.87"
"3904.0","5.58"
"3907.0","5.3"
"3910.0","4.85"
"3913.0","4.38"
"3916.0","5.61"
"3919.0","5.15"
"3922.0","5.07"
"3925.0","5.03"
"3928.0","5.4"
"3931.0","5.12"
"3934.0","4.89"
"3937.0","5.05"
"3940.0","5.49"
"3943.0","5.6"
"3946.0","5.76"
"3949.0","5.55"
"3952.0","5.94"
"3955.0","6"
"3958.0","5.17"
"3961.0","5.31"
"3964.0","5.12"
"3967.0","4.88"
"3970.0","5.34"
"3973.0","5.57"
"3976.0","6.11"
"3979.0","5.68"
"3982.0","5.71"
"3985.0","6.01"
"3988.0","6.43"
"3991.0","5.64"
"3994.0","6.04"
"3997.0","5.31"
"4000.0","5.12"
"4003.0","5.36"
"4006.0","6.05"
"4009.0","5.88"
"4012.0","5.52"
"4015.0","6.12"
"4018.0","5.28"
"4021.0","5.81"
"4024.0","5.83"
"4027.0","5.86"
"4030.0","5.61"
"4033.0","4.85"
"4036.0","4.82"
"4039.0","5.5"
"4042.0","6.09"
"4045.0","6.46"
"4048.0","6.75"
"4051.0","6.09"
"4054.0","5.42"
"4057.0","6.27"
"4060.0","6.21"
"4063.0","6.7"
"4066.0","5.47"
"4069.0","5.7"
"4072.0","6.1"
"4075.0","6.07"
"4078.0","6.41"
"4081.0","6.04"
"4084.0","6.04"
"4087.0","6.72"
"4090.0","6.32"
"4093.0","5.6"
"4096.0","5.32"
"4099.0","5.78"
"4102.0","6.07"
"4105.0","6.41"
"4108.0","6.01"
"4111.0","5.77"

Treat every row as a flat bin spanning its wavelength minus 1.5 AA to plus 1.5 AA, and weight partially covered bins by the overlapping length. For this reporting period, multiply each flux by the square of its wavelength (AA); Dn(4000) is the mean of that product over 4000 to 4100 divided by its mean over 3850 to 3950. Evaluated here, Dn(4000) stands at 1.26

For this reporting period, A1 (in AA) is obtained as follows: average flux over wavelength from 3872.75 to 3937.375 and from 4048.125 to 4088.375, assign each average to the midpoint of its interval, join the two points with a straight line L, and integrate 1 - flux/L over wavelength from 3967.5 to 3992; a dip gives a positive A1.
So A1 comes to -1.4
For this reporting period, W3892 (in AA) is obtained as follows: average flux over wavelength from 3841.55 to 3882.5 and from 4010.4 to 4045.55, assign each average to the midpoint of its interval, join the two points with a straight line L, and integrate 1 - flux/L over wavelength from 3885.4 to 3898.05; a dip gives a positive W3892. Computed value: 2.13 AA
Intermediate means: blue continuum 5.06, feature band 4.29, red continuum 5.62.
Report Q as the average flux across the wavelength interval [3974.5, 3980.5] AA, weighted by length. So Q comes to 5.9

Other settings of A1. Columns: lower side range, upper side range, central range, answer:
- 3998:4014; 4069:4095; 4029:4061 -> 0.2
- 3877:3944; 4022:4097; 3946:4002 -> -2.5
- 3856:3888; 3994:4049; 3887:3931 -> 2.9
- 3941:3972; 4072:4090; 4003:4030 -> 0.4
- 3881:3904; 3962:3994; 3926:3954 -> -1.3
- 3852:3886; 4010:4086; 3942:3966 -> -0.4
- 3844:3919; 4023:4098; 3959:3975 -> 0.4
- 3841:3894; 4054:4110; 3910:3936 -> 0.8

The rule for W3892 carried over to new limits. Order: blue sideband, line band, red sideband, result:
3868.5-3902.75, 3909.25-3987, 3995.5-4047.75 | -3.5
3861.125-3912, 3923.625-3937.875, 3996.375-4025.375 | 0.1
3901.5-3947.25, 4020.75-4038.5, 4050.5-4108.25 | 1.0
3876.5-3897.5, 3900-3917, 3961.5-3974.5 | -1.2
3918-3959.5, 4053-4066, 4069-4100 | -0.4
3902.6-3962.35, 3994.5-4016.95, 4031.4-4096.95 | 0.1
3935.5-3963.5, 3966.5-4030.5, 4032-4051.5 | -0.3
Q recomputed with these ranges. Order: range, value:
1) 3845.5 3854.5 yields 5.08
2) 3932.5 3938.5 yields 4.97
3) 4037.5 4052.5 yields 6.18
